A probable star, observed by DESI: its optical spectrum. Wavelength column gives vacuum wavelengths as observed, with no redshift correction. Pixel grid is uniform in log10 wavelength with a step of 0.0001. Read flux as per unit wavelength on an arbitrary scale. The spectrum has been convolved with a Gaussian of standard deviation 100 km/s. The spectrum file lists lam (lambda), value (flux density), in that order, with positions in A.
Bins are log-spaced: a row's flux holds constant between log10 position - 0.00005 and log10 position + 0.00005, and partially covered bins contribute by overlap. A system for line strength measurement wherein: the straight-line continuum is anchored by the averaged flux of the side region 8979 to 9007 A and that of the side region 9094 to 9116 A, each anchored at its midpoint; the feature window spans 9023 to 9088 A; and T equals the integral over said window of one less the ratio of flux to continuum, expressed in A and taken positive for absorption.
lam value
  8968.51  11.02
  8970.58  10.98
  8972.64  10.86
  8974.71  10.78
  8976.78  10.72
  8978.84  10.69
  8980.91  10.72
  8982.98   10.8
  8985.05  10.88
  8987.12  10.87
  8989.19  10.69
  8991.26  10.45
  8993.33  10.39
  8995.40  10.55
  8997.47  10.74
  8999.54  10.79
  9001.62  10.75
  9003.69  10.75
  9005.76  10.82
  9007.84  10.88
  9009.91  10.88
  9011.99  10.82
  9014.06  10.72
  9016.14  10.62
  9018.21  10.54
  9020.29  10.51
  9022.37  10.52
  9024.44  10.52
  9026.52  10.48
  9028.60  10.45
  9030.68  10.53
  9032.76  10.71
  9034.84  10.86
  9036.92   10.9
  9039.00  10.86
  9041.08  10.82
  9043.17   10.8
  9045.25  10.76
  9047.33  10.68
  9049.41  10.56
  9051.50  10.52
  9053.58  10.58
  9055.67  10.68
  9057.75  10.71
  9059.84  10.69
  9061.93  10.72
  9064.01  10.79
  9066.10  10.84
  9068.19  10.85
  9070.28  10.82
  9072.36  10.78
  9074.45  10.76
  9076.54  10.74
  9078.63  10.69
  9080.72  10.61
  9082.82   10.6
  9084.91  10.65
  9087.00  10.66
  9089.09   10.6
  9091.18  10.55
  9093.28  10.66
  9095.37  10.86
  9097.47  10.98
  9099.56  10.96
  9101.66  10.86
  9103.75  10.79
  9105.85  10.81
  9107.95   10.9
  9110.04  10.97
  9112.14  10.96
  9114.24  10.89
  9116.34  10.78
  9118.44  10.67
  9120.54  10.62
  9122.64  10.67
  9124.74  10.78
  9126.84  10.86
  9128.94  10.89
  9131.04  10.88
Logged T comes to 0.7 A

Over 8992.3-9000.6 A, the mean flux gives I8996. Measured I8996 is 10.6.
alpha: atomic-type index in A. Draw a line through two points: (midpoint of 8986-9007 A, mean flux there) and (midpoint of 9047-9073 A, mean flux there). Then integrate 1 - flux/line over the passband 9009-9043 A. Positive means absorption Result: 0.07 A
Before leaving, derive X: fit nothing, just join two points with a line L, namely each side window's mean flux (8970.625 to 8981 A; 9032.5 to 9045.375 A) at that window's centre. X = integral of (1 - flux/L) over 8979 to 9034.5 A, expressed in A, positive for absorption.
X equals 0.7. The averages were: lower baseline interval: 10.8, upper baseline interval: 10.8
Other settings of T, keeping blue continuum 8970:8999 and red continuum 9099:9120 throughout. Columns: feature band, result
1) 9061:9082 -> 0.1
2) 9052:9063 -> 0.1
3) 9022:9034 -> 0.3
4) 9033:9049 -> 0.0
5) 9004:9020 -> 0.0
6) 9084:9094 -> 0.2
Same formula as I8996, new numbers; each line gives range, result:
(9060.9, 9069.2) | 10.8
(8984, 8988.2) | 10.9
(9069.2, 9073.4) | 10.8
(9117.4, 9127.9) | 10.7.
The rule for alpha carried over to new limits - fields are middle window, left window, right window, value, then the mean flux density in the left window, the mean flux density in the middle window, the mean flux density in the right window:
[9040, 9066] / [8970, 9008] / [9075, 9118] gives 0.14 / 10.7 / 10.7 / 10.8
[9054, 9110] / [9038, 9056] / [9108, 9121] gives 0.06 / 10.7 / 10.8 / 10.8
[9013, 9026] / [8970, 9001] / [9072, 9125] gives 0.20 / 10.7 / 10.6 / 10.8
